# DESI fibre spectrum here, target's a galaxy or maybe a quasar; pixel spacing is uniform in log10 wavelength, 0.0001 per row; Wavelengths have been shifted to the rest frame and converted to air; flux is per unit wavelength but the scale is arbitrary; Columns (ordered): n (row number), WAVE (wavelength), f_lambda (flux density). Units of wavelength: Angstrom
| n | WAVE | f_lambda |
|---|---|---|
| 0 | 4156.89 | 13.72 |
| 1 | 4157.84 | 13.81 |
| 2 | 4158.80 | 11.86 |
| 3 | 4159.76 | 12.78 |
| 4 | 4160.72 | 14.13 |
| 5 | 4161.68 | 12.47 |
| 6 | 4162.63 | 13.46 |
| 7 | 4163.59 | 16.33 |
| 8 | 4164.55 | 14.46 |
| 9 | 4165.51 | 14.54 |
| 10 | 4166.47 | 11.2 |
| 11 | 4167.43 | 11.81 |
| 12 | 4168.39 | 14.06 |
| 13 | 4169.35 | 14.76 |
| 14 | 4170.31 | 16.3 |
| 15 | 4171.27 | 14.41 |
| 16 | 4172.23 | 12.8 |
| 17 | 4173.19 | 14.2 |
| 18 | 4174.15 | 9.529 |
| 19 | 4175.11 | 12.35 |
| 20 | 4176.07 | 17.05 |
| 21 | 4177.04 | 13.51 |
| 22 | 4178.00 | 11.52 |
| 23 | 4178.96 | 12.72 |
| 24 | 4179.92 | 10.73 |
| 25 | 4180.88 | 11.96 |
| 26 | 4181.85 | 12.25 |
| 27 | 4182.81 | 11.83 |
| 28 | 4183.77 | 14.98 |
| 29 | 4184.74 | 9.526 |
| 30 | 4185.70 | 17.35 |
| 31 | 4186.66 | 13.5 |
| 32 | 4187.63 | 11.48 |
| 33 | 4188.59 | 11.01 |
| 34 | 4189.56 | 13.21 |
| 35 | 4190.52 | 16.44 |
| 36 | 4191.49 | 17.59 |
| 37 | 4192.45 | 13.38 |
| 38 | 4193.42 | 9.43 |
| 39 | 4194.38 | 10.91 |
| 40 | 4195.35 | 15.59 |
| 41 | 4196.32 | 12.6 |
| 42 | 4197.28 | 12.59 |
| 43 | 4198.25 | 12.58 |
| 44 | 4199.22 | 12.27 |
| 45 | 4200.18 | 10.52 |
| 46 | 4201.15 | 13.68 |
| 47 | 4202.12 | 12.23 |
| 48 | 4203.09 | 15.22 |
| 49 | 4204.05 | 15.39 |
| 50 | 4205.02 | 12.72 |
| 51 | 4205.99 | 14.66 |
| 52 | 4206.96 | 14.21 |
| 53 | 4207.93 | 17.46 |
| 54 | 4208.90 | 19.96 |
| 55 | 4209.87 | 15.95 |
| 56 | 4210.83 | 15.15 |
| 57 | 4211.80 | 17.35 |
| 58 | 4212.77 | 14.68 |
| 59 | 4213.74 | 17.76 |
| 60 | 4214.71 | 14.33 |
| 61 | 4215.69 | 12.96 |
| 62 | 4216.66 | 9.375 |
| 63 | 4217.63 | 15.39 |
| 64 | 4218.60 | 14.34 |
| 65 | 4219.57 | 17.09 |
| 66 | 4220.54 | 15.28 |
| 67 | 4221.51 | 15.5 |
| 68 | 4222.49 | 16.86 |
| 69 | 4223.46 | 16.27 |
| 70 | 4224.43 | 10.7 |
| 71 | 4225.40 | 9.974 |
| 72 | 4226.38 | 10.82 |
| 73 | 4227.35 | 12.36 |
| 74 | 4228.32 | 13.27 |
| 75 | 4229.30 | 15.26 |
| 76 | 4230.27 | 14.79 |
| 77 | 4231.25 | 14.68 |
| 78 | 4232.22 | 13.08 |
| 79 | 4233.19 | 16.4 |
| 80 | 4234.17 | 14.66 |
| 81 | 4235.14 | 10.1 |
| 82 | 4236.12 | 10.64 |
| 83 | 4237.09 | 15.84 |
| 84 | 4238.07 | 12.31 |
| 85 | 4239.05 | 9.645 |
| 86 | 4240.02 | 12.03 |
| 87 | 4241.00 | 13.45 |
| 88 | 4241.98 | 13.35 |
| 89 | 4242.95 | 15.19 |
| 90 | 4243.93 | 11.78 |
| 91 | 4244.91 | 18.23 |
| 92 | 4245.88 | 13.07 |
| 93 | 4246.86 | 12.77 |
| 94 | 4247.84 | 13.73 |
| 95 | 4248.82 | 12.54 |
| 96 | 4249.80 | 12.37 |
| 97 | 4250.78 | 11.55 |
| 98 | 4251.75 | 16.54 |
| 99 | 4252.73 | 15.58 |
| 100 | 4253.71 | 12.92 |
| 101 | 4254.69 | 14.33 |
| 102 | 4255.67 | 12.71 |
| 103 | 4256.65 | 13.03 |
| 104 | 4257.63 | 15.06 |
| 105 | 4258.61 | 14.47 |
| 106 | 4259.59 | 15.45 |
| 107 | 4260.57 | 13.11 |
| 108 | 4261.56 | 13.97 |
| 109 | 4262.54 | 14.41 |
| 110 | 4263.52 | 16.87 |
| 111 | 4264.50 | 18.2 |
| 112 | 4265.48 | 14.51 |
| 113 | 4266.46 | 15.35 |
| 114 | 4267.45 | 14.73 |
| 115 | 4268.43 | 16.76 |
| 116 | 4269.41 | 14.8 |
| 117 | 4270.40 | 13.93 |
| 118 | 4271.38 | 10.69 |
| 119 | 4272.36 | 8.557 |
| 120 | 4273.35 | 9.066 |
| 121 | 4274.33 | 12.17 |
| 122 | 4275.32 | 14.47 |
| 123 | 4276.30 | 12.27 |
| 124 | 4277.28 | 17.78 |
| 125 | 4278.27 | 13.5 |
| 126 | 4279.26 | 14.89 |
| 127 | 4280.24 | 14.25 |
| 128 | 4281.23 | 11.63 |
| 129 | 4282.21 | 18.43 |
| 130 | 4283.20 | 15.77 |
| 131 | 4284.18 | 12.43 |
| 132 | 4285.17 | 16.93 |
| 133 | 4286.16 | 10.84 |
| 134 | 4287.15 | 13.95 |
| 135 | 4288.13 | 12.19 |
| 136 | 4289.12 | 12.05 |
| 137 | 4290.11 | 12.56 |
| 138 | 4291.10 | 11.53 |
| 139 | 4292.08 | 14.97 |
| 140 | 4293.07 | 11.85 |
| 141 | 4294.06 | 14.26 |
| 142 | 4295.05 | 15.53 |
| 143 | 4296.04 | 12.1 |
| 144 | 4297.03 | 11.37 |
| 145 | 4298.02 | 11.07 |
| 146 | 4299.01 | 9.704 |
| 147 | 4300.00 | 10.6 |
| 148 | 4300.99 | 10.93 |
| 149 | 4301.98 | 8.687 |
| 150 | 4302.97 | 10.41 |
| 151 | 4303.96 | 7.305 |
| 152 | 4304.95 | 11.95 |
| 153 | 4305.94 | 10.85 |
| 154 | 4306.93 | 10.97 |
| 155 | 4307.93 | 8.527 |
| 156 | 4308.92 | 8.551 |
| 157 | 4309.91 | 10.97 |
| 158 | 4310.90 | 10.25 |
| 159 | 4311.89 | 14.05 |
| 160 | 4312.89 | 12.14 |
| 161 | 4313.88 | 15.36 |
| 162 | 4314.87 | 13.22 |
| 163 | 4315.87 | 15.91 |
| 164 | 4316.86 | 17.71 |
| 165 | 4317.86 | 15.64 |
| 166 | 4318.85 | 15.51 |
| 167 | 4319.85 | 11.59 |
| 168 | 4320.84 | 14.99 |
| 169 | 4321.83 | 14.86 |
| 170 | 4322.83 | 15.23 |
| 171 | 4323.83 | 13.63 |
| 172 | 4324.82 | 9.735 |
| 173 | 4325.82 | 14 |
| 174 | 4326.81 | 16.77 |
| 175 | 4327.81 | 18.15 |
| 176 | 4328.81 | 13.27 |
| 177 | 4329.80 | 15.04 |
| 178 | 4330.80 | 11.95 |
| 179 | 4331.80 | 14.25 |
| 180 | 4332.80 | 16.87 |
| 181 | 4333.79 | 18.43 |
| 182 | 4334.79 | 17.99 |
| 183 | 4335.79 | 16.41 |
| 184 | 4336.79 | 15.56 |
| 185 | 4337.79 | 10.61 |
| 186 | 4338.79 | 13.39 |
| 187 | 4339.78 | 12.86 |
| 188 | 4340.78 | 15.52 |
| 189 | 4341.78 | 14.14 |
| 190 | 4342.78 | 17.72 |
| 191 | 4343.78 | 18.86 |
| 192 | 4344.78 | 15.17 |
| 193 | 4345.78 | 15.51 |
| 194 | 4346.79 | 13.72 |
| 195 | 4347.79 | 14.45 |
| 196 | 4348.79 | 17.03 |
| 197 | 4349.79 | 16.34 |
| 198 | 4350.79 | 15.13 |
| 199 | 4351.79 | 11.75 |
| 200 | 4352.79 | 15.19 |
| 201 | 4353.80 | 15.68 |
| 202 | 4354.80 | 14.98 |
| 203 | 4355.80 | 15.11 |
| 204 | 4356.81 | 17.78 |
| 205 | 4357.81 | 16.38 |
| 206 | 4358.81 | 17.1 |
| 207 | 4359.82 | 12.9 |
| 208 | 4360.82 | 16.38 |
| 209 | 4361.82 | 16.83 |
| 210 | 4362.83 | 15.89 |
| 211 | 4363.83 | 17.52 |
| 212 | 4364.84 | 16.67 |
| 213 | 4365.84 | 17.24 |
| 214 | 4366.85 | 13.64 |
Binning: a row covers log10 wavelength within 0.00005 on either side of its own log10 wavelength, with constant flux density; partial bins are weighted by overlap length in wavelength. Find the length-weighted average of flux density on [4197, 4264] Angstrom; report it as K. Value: 14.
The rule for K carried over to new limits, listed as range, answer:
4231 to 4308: 13.2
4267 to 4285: 13.7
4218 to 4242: 13.6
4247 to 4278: 13.9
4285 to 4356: 13.6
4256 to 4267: 14.9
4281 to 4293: 13.6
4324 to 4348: 15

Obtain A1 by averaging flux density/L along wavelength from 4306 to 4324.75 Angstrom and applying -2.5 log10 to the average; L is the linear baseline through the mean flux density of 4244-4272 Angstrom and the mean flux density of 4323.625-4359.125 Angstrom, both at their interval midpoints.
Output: 0.14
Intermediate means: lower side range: 14.3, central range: 13.1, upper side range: 15.2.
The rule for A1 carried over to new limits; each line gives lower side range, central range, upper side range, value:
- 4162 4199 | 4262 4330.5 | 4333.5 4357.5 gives 0.12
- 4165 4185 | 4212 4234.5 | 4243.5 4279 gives -0.05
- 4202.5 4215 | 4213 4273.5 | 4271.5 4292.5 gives 0.06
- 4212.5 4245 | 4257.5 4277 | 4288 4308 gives -0.12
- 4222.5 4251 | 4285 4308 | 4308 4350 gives 0.20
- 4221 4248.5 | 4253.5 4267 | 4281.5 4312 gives -0.14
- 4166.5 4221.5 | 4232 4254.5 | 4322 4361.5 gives 0.07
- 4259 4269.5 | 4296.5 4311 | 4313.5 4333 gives 0.41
